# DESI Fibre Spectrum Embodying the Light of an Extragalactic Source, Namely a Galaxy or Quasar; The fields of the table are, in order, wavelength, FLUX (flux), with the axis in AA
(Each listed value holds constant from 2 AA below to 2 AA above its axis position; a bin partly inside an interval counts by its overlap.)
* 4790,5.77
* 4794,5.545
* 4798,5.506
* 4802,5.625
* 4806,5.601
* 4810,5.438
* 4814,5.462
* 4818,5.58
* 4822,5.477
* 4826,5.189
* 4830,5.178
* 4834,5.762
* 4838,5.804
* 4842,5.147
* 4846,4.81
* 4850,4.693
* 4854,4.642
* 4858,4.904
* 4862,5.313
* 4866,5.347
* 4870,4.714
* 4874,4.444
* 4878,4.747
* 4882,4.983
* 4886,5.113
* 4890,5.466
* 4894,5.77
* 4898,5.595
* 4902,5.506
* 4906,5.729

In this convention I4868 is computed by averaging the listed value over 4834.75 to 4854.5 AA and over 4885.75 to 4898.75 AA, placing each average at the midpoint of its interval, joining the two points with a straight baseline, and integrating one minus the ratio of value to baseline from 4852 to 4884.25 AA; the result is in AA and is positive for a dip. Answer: 2.5 AA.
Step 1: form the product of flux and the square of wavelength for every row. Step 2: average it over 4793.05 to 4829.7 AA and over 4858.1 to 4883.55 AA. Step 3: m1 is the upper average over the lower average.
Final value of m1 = 0.92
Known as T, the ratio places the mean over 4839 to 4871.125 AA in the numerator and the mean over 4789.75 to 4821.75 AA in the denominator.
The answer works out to 0.9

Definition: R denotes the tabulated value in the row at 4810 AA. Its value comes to 5.438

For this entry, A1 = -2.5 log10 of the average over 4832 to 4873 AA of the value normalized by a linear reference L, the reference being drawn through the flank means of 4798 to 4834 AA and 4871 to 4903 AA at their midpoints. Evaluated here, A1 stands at 0.05 mag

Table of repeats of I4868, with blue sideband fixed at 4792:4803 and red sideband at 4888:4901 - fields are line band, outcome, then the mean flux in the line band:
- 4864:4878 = 1.92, 4.82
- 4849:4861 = 1.69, 4.8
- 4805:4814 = 0.10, 5.5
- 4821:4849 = 1.31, 5.31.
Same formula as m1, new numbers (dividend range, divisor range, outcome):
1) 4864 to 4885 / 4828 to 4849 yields 0.93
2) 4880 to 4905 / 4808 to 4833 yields 1.03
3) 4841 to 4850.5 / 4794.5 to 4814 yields 0.90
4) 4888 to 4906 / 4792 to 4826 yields 1.05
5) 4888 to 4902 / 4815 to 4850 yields 1.08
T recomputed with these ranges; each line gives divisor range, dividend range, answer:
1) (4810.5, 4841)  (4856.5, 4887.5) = 0.90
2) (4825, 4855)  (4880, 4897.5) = 1.04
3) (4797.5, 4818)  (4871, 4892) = 0.89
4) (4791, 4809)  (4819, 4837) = 0.97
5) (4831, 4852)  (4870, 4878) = 0.88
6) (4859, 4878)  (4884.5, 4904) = 1.12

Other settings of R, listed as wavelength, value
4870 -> 4.714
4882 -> 4.983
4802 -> 5.625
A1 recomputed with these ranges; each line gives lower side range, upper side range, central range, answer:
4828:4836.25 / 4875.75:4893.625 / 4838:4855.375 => 0.09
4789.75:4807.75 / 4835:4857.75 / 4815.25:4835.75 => -0.03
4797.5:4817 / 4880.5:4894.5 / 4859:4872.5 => 0.06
